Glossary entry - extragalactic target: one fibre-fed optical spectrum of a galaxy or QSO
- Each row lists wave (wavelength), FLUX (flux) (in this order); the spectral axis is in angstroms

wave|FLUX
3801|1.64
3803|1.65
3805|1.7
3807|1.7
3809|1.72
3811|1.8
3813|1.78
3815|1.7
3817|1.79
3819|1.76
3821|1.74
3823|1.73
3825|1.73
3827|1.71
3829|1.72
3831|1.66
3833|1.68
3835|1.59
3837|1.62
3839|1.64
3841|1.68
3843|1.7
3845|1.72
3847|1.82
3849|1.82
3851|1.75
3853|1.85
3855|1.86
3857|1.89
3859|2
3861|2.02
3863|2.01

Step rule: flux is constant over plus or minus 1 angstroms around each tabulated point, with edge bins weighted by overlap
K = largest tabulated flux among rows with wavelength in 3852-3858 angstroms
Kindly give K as 1.89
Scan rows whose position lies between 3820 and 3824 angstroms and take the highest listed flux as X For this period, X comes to 1.74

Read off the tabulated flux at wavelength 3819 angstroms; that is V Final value 1.76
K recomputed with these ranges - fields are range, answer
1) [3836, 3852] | 1.82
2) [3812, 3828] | 1.79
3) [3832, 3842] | 1.68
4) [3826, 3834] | 1.72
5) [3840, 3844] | 1.7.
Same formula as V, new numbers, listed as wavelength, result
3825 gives 1.73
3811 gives 1.8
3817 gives 1.79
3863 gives 2.01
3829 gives 1.72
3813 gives 1.78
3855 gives 1.86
